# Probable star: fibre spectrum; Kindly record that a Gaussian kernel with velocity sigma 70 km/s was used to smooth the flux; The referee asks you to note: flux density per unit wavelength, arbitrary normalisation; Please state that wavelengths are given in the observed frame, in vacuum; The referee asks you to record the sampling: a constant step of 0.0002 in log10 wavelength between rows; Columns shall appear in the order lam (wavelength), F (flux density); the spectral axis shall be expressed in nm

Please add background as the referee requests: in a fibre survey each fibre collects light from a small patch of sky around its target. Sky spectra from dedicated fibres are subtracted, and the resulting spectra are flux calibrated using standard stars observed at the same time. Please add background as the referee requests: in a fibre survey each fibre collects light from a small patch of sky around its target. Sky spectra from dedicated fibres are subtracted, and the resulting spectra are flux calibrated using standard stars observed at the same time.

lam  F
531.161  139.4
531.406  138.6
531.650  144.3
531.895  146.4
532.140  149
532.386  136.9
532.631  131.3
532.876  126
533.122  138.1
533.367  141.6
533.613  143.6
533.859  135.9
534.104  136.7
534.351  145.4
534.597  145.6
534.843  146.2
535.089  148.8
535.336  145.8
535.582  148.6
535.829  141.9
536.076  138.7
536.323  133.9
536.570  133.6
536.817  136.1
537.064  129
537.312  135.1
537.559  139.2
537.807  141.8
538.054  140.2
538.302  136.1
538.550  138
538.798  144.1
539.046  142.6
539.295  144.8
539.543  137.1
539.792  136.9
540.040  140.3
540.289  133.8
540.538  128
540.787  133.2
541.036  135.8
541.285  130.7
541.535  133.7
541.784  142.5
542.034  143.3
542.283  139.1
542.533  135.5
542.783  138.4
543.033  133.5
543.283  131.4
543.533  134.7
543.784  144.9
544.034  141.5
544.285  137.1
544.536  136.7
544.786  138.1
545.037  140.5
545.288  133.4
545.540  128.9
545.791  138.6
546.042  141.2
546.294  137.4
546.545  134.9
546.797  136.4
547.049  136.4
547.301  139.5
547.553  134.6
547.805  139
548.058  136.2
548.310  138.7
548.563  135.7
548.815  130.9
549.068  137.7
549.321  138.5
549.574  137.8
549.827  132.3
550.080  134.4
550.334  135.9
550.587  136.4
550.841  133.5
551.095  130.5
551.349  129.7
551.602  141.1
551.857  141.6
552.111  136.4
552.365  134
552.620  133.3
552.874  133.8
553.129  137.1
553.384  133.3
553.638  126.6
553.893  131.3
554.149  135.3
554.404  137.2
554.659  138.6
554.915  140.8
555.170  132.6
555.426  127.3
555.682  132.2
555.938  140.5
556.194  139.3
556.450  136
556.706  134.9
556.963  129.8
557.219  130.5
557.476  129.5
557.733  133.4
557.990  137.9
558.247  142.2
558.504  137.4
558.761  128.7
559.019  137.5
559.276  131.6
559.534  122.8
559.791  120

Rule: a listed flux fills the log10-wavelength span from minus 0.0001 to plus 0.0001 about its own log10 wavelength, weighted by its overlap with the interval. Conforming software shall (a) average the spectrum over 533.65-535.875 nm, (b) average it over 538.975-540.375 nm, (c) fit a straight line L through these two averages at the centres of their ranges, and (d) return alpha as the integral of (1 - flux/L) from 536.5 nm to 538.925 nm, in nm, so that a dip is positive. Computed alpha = 0.06 nm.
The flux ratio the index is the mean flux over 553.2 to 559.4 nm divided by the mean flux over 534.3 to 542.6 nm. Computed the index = 1.0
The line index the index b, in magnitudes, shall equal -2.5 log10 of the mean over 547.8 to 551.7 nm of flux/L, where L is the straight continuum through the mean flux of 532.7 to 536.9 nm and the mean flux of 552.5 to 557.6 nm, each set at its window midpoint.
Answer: 0.002 mag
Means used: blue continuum 140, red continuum 134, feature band 135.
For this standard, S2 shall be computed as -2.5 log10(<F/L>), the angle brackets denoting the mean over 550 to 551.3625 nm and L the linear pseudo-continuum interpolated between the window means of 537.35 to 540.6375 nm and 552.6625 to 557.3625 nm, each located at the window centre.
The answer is 0.02 mag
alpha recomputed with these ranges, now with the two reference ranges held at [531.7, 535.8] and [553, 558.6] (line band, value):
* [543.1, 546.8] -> 0.03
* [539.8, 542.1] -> 0.06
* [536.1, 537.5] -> 0.06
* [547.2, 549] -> 0.01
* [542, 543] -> 0.01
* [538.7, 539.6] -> -0.02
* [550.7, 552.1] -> 0.01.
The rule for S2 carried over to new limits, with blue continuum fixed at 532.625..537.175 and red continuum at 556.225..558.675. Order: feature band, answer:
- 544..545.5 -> 0.00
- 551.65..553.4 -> 0.00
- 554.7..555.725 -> 0.01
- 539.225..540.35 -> 0.00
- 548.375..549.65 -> 0.00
